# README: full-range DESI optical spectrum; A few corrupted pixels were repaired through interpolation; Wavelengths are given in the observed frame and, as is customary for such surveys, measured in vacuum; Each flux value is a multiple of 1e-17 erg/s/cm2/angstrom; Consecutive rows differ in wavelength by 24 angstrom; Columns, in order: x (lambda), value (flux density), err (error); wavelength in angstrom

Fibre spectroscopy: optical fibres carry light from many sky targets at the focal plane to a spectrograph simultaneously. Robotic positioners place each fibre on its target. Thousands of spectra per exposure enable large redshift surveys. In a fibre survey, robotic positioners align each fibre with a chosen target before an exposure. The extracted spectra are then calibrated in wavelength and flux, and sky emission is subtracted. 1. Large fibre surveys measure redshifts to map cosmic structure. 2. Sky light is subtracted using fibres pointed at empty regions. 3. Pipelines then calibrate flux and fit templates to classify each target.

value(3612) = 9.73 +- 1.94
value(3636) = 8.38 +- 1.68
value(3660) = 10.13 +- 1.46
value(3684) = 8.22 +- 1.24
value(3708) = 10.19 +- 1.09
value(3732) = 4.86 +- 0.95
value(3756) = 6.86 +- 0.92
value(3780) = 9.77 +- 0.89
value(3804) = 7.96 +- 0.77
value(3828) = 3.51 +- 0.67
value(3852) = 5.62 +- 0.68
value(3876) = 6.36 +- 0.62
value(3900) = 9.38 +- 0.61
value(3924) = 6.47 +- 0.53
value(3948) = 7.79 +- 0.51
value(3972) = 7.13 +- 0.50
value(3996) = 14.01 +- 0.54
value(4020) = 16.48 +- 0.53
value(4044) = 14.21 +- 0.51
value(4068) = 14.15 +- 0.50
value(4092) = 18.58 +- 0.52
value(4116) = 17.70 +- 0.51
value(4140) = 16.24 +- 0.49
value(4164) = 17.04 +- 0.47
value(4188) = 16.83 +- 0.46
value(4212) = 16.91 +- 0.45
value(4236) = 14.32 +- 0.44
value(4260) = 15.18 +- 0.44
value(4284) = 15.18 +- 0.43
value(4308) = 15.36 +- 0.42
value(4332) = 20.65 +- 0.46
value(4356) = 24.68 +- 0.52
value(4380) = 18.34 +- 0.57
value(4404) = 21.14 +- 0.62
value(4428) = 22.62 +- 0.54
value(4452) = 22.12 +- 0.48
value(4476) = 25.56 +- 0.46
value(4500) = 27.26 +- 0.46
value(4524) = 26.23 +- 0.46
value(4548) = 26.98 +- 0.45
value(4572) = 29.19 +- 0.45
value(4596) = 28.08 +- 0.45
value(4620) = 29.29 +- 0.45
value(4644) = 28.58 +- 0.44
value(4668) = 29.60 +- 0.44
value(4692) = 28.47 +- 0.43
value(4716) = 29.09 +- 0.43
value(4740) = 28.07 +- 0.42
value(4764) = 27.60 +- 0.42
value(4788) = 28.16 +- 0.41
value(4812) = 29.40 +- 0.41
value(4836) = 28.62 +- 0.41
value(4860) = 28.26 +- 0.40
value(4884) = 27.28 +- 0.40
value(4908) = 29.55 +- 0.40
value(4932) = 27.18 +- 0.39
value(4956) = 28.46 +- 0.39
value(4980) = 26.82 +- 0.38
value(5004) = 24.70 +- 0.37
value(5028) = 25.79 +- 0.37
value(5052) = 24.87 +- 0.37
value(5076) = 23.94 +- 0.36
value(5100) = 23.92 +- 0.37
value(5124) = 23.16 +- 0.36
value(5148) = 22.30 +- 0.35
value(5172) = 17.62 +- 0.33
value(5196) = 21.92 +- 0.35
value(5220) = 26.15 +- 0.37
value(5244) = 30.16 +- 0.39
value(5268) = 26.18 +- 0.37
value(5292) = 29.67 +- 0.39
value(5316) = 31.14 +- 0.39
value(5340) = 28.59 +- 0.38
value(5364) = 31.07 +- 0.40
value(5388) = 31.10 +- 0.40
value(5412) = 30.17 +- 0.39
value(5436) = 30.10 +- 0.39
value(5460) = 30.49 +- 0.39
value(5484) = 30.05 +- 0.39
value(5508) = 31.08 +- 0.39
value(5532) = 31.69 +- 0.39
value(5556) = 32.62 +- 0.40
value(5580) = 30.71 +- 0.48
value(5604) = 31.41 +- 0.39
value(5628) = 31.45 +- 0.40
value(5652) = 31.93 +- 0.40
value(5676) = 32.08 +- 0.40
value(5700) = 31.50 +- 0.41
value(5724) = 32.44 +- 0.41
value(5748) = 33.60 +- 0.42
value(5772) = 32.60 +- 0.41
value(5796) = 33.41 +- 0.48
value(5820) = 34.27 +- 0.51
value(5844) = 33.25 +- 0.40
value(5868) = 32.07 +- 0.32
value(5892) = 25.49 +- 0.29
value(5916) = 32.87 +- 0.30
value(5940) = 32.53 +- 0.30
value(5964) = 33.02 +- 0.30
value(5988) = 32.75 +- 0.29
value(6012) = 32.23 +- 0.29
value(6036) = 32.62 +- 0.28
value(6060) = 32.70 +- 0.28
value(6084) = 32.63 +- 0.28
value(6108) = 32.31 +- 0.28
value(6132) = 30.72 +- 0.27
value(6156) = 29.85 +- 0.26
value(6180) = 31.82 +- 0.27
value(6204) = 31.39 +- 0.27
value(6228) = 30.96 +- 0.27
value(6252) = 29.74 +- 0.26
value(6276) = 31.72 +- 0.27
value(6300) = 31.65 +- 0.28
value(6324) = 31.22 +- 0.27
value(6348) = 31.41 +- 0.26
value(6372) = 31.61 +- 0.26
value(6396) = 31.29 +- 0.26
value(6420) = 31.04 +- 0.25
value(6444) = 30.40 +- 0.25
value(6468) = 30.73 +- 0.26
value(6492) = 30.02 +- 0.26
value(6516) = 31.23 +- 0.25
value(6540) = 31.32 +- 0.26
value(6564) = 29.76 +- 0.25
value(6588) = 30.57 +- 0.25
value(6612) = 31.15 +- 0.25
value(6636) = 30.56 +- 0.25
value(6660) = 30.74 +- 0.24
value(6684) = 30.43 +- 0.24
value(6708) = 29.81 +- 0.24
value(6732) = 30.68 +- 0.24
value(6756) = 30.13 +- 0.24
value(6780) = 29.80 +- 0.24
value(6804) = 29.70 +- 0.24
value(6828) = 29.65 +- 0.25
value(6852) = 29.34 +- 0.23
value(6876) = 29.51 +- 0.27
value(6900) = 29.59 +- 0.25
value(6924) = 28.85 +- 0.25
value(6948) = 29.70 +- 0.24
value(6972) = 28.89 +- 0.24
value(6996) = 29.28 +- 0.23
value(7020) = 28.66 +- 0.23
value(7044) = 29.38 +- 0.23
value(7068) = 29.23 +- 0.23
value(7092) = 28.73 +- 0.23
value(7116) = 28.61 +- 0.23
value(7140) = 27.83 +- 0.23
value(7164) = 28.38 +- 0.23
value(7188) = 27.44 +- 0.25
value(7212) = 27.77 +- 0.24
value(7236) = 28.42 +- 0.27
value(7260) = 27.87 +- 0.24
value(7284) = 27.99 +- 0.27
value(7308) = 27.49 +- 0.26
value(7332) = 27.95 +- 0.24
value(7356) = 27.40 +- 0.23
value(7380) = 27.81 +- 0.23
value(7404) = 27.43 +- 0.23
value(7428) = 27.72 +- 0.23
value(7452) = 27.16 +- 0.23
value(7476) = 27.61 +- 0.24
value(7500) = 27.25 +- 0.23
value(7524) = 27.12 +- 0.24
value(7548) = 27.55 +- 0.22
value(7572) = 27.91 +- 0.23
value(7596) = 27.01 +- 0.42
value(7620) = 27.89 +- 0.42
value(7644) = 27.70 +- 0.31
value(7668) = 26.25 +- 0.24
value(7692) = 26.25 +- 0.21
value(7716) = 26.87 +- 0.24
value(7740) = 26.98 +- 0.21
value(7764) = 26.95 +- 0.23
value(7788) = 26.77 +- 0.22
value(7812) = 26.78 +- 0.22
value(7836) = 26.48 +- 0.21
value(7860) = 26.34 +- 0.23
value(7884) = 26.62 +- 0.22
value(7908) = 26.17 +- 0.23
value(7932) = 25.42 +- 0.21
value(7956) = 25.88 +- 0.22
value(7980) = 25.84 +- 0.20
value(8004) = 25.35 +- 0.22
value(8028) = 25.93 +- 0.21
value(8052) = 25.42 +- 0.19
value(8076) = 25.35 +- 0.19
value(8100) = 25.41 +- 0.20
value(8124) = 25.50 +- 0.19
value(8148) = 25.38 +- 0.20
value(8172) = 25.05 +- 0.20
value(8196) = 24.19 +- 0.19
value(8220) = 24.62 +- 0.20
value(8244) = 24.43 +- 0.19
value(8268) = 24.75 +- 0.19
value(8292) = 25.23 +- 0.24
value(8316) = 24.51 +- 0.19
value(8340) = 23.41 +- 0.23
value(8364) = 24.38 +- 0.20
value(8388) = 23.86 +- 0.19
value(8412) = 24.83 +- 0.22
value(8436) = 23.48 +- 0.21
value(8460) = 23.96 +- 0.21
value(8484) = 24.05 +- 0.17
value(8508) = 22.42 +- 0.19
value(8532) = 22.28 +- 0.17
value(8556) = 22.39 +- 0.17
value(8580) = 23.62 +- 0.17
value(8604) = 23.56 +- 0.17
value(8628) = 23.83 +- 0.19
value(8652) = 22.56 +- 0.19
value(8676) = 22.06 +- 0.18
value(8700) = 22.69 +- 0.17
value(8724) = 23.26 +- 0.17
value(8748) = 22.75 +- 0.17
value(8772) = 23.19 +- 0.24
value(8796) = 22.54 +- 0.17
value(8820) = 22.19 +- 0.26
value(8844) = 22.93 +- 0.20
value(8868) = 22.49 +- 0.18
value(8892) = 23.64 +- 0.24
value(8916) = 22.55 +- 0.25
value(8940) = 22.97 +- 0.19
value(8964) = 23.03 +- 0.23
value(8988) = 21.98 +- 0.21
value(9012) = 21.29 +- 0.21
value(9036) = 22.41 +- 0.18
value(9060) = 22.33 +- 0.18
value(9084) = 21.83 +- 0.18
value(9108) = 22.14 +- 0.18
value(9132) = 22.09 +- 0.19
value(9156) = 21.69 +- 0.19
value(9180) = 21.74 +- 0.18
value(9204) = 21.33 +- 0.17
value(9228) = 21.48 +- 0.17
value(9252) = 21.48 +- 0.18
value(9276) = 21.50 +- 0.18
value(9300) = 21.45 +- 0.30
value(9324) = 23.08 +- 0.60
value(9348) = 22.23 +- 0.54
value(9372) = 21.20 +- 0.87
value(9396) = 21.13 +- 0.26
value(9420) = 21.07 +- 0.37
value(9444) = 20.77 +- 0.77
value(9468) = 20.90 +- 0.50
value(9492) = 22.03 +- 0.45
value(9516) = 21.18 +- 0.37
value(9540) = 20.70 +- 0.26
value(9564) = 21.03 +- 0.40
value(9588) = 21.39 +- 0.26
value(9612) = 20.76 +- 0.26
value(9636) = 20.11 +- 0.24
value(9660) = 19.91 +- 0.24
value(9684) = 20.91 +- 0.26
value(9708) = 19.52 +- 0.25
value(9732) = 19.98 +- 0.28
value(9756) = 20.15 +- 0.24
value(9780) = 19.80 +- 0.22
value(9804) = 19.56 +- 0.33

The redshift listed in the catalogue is 0.00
